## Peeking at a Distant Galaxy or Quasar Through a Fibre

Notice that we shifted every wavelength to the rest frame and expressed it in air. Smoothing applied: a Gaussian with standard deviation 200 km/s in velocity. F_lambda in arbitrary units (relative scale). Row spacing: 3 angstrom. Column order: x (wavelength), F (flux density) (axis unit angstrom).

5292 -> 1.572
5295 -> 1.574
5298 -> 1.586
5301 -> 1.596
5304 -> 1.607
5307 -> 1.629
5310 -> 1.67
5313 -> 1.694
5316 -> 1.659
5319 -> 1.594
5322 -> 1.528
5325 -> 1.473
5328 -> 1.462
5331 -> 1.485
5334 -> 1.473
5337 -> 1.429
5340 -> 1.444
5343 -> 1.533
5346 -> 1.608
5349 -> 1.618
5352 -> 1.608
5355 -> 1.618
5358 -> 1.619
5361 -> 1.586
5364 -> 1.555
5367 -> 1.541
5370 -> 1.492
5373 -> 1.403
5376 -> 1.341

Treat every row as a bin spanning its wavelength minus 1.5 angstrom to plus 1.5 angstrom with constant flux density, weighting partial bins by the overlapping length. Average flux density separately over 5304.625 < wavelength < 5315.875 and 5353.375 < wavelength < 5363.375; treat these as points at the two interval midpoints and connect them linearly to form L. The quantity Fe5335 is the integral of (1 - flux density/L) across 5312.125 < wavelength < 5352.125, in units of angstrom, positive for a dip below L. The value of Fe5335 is 2.32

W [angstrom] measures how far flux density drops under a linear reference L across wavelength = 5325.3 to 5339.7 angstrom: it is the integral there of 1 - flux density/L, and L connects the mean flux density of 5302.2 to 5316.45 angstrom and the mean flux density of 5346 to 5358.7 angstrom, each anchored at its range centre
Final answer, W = 1.5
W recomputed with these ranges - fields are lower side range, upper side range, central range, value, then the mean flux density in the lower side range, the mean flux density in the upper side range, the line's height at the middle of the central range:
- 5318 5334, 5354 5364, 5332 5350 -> 0.39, 1.5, 1.6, 1.55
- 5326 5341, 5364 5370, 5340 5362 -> -1.33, 1.46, 1.53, 1.5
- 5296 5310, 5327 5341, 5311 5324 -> -0.63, 1.61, 1.46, 1.54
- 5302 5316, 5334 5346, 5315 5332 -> 0.46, 1.65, 1.49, 1.57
